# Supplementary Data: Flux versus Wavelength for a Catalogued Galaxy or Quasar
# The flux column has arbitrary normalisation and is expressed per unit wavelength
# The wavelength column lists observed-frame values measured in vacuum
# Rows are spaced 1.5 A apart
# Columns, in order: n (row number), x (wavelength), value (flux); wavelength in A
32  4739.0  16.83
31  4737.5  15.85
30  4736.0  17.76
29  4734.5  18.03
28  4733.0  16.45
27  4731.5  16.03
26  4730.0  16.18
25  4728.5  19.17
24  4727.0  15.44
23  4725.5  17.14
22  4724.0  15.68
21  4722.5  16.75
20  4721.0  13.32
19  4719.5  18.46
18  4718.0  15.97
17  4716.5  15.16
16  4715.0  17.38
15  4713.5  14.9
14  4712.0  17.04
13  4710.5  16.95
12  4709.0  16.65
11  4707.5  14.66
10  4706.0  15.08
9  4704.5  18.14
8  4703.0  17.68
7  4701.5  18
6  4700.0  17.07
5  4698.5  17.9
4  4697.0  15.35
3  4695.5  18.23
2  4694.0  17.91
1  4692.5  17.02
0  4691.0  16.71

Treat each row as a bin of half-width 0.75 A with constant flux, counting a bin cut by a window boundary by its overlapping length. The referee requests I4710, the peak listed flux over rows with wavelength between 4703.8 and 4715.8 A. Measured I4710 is 18.14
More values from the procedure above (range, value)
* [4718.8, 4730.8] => 19.17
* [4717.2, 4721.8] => 18.46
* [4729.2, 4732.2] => 16.18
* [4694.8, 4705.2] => 18.23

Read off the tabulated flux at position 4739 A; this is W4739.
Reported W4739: 16.83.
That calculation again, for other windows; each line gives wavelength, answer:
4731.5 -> 16.03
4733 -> 16.45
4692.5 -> 17.02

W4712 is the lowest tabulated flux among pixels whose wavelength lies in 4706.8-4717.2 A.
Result 14.66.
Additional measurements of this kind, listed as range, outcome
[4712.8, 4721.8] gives 13.32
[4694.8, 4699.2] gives 15.35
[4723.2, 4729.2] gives 15.44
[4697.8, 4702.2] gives 17.07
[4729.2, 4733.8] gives 16.03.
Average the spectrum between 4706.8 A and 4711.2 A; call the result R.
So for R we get 16.1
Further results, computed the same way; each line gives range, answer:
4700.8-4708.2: 16.7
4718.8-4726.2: 16.2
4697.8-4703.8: 17.7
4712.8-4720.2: 16.4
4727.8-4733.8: 16.9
